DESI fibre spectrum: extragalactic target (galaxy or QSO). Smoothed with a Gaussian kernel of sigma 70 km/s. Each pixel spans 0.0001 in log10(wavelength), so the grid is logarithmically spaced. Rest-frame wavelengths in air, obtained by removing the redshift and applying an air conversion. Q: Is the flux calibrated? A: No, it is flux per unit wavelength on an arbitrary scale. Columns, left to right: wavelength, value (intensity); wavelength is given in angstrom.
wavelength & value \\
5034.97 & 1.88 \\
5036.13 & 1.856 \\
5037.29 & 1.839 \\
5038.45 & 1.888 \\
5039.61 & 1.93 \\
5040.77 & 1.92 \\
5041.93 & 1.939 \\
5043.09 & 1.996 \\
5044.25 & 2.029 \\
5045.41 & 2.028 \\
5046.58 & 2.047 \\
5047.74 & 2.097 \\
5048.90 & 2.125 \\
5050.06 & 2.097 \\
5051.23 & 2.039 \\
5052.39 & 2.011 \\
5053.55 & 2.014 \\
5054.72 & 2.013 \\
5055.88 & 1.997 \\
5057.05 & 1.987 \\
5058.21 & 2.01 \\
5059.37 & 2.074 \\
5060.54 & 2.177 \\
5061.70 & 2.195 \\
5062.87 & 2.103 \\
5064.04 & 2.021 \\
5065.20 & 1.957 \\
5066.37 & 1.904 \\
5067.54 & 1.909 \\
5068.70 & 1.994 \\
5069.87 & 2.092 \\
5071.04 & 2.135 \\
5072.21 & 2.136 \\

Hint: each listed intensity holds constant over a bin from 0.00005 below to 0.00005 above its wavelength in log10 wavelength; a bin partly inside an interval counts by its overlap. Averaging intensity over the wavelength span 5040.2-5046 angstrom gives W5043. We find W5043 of 1.98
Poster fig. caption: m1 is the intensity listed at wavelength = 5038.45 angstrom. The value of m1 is 1.888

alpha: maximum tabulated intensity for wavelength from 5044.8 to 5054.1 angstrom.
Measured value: 2.125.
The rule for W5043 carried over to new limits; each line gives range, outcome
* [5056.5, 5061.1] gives 2.06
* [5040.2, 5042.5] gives 1.93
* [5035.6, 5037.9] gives 1.85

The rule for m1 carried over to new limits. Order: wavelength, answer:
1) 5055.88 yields 1.997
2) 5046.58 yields 2.047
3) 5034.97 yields 1.88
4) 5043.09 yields 1.996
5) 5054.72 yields 2.013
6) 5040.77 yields 1.92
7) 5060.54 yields 2.177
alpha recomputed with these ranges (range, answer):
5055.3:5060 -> 2.074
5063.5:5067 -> 2.021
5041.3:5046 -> 2.029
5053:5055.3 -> 2.014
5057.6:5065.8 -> 2.195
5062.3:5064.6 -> 2.103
